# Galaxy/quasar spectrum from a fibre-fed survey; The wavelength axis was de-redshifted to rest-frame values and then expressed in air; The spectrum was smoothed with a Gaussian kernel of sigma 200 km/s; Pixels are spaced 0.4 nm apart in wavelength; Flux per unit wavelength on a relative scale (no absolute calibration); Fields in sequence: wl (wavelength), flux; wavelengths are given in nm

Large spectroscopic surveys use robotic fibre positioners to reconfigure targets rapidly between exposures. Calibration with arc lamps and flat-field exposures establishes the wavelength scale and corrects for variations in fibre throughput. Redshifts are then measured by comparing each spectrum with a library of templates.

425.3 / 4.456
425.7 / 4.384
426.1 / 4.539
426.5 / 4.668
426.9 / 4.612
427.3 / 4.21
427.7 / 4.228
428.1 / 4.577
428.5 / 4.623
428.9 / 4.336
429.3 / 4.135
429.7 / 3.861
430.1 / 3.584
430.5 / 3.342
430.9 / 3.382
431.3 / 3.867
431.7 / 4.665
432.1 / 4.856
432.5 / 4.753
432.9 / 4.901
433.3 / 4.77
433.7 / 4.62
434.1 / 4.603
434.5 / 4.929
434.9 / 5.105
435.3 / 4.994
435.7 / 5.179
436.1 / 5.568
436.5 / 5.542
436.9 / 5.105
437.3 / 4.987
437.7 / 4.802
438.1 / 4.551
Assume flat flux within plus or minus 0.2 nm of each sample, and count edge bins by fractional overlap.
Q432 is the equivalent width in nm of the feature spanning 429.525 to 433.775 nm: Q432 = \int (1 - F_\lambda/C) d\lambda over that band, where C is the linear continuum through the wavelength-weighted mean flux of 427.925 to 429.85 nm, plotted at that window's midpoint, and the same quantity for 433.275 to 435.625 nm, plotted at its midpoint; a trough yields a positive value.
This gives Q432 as 0.34 nm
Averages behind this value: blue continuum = 4.31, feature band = 4.23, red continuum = 4.86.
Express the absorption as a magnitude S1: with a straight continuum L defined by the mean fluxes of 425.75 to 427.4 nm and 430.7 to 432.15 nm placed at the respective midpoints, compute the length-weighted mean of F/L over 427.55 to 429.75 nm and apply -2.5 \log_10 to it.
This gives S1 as 0.01 mag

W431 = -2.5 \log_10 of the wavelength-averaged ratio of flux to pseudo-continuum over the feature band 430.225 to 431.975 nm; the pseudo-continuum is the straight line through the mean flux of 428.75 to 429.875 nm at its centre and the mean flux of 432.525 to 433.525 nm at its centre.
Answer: 0.16 mag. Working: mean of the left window 4.11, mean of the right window 4.82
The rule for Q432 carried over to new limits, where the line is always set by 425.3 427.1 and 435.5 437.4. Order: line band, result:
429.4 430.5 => 0.257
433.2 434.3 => 0.094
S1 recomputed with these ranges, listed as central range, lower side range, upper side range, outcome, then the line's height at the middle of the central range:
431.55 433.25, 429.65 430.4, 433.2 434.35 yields -0.12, 4.29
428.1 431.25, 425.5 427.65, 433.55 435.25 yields 0.17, 4.61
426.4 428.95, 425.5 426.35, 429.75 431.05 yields -0.10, 4.09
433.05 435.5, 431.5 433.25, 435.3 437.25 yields 0.04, 5.03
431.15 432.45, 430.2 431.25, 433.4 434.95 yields -0.17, 3.87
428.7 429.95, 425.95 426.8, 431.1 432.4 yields 0.11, 4.54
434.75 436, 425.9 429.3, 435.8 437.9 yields -0.01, 5.08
